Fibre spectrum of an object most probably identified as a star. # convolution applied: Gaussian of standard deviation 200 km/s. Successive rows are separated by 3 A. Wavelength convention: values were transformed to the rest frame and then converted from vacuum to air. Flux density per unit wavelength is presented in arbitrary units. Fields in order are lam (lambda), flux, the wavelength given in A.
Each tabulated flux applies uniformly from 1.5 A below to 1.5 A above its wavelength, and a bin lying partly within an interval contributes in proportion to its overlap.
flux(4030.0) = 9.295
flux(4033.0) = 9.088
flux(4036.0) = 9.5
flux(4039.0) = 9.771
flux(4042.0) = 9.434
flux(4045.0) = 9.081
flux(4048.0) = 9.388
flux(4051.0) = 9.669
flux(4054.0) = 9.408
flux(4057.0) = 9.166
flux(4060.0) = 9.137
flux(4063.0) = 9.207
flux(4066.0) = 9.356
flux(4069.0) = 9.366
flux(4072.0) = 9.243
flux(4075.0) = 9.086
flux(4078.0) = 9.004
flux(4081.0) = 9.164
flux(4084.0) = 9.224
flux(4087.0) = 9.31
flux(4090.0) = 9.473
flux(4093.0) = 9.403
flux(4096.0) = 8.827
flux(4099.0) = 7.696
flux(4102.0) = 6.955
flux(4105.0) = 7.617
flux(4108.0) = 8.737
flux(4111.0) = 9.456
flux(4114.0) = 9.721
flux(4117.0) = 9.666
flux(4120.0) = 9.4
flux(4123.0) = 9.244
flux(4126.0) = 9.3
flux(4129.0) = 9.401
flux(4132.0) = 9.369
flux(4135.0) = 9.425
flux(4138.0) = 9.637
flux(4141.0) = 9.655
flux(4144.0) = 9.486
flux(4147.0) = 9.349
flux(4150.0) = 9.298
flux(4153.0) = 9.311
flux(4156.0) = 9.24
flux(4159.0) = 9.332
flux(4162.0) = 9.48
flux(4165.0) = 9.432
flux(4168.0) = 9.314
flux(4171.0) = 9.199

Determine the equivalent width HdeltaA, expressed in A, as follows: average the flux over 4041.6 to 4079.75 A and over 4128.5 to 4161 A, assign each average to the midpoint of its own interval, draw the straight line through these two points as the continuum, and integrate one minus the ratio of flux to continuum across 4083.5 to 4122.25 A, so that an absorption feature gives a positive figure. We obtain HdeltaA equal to 1.9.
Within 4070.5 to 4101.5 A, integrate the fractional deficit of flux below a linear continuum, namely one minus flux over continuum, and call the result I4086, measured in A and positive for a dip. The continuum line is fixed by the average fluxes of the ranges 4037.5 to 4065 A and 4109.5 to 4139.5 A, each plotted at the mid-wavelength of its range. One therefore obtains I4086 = 1.4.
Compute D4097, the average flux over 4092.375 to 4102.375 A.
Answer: 8.26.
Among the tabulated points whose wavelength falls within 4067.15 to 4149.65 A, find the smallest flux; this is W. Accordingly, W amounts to 6.955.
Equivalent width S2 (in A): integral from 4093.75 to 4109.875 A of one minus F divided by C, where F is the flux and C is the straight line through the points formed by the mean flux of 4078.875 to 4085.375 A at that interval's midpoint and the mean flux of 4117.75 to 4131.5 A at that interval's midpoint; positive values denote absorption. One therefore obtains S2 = 2.07 A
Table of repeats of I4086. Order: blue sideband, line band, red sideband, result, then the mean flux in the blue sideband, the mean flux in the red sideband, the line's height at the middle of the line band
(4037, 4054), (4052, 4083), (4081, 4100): 0.1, 9.46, 9.04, 9.26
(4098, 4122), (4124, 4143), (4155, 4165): -1.0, 8.69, 9.37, 9.01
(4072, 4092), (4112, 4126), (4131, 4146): -0.1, 9.22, 9.51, 9.41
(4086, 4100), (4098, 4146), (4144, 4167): 0.5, 8.97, 9.36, 9.15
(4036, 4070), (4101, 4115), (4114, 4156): 1.3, 9.37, 9.43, 9.41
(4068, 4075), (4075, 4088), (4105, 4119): 0.1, 9.25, 9.2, 9.24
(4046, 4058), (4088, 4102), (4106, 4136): 1.1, 9.4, 9.34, 9.37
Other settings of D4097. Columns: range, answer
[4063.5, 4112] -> 8.87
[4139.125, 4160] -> 9.39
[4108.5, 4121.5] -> 9.5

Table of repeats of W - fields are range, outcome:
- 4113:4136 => 9.244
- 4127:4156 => 9.24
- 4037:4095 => 9.004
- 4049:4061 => 9.137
